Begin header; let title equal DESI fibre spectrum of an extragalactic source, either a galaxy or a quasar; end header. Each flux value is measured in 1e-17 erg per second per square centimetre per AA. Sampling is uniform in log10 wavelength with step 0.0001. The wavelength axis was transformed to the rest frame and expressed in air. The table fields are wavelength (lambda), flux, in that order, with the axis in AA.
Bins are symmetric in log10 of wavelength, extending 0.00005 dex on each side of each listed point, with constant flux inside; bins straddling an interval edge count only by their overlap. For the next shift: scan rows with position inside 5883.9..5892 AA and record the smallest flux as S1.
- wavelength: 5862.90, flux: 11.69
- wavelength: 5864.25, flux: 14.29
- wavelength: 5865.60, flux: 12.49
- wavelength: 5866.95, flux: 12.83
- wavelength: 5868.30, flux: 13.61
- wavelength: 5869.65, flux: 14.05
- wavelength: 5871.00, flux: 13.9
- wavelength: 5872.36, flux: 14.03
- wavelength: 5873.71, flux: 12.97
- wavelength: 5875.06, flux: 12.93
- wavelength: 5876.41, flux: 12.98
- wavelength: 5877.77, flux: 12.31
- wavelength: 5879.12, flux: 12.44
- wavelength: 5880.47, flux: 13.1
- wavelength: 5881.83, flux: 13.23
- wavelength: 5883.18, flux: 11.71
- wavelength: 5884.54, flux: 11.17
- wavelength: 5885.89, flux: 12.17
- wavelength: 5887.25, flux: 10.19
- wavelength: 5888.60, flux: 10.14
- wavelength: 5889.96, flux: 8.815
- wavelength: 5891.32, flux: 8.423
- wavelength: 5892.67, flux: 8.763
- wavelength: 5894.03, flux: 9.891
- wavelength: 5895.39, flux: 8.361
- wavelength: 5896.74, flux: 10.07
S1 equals 8.423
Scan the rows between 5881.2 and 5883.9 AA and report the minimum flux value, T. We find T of 11.71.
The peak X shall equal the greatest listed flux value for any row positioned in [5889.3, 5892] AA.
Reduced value 8.815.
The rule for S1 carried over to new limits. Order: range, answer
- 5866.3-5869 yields 12.83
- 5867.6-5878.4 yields 12.31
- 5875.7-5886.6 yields 11.17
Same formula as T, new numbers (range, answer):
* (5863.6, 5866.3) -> 12.49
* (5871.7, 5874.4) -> 12.97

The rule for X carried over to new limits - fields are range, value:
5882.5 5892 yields 12.17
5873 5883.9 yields 13.23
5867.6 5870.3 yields 14.05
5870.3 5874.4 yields 14.03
